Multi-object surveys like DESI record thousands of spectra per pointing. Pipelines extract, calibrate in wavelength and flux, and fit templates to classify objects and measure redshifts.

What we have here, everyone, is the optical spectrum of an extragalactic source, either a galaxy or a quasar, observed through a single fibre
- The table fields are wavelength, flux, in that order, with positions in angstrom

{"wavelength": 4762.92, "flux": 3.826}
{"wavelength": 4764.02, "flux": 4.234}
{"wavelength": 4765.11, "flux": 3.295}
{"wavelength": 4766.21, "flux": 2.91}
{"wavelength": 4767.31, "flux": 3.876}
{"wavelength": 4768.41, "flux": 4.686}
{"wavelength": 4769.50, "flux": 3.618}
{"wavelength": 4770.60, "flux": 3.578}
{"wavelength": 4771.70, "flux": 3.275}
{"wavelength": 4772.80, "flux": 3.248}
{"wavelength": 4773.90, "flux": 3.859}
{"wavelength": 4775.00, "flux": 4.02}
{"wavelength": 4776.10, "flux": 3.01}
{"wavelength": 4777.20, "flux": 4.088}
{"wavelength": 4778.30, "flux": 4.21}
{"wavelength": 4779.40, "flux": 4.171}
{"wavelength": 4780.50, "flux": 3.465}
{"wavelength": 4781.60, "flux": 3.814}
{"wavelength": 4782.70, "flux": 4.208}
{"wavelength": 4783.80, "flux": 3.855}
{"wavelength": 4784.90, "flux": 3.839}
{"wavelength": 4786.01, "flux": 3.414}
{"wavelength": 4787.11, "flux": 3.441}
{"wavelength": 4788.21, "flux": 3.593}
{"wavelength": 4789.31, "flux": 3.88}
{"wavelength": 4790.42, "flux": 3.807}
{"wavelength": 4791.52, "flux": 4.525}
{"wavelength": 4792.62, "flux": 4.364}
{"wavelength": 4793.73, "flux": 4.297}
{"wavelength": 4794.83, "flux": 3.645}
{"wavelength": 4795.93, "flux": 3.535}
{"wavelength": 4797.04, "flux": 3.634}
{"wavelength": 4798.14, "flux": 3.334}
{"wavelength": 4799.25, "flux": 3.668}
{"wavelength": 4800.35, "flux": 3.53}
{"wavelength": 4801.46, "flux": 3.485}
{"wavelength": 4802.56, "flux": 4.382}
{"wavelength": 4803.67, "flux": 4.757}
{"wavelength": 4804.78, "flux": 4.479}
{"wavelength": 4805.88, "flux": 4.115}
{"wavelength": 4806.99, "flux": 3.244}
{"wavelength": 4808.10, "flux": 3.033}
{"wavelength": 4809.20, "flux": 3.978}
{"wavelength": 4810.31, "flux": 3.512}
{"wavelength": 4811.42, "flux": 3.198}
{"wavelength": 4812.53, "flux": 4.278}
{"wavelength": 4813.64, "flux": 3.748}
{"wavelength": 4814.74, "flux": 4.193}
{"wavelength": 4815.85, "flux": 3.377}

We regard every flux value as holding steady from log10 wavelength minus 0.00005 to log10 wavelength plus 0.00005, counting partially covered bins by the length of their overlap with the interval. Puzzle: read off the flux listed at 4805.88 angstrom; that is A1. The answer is 4.115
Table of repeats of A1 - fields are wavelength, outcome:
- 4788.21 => 3.593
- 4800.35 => 3.53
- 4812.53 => 4.278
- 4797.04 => 3.634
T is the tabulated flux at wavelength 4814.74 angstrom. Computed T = 4.193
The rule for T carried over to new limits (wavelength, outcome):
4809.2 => 3.978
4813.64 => 3.748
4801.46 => 3.485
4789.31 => 3.88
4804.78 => 4.479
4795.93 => 3.535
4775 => 4.02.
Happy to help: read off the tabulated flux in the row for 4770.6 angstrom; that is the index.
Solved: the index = 3.578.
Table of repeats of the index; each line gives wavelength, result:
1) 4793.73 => 4.297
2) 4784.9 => 3.839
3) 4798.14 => 3.334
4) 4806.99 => 3.244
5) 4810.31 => 3.512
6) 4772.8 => 3.248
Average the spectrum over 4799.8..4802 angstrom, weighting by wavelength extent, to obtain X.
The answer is 3.5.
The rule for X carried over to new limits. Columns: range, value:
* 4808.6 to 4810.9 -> 3.72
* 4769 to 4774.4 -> 3.51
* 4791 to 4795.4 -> 4.21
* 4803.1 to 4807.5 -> 4.15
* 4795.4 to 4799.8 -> 3.54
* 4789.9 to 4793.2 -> 4.24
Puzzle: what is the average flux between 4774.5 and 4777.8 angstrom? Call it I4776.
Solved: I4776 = 3.71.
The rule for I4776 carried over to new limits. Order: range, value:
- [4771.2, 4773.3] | 3.26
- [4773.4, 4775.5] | 3.94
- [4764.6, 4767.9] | 3.37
